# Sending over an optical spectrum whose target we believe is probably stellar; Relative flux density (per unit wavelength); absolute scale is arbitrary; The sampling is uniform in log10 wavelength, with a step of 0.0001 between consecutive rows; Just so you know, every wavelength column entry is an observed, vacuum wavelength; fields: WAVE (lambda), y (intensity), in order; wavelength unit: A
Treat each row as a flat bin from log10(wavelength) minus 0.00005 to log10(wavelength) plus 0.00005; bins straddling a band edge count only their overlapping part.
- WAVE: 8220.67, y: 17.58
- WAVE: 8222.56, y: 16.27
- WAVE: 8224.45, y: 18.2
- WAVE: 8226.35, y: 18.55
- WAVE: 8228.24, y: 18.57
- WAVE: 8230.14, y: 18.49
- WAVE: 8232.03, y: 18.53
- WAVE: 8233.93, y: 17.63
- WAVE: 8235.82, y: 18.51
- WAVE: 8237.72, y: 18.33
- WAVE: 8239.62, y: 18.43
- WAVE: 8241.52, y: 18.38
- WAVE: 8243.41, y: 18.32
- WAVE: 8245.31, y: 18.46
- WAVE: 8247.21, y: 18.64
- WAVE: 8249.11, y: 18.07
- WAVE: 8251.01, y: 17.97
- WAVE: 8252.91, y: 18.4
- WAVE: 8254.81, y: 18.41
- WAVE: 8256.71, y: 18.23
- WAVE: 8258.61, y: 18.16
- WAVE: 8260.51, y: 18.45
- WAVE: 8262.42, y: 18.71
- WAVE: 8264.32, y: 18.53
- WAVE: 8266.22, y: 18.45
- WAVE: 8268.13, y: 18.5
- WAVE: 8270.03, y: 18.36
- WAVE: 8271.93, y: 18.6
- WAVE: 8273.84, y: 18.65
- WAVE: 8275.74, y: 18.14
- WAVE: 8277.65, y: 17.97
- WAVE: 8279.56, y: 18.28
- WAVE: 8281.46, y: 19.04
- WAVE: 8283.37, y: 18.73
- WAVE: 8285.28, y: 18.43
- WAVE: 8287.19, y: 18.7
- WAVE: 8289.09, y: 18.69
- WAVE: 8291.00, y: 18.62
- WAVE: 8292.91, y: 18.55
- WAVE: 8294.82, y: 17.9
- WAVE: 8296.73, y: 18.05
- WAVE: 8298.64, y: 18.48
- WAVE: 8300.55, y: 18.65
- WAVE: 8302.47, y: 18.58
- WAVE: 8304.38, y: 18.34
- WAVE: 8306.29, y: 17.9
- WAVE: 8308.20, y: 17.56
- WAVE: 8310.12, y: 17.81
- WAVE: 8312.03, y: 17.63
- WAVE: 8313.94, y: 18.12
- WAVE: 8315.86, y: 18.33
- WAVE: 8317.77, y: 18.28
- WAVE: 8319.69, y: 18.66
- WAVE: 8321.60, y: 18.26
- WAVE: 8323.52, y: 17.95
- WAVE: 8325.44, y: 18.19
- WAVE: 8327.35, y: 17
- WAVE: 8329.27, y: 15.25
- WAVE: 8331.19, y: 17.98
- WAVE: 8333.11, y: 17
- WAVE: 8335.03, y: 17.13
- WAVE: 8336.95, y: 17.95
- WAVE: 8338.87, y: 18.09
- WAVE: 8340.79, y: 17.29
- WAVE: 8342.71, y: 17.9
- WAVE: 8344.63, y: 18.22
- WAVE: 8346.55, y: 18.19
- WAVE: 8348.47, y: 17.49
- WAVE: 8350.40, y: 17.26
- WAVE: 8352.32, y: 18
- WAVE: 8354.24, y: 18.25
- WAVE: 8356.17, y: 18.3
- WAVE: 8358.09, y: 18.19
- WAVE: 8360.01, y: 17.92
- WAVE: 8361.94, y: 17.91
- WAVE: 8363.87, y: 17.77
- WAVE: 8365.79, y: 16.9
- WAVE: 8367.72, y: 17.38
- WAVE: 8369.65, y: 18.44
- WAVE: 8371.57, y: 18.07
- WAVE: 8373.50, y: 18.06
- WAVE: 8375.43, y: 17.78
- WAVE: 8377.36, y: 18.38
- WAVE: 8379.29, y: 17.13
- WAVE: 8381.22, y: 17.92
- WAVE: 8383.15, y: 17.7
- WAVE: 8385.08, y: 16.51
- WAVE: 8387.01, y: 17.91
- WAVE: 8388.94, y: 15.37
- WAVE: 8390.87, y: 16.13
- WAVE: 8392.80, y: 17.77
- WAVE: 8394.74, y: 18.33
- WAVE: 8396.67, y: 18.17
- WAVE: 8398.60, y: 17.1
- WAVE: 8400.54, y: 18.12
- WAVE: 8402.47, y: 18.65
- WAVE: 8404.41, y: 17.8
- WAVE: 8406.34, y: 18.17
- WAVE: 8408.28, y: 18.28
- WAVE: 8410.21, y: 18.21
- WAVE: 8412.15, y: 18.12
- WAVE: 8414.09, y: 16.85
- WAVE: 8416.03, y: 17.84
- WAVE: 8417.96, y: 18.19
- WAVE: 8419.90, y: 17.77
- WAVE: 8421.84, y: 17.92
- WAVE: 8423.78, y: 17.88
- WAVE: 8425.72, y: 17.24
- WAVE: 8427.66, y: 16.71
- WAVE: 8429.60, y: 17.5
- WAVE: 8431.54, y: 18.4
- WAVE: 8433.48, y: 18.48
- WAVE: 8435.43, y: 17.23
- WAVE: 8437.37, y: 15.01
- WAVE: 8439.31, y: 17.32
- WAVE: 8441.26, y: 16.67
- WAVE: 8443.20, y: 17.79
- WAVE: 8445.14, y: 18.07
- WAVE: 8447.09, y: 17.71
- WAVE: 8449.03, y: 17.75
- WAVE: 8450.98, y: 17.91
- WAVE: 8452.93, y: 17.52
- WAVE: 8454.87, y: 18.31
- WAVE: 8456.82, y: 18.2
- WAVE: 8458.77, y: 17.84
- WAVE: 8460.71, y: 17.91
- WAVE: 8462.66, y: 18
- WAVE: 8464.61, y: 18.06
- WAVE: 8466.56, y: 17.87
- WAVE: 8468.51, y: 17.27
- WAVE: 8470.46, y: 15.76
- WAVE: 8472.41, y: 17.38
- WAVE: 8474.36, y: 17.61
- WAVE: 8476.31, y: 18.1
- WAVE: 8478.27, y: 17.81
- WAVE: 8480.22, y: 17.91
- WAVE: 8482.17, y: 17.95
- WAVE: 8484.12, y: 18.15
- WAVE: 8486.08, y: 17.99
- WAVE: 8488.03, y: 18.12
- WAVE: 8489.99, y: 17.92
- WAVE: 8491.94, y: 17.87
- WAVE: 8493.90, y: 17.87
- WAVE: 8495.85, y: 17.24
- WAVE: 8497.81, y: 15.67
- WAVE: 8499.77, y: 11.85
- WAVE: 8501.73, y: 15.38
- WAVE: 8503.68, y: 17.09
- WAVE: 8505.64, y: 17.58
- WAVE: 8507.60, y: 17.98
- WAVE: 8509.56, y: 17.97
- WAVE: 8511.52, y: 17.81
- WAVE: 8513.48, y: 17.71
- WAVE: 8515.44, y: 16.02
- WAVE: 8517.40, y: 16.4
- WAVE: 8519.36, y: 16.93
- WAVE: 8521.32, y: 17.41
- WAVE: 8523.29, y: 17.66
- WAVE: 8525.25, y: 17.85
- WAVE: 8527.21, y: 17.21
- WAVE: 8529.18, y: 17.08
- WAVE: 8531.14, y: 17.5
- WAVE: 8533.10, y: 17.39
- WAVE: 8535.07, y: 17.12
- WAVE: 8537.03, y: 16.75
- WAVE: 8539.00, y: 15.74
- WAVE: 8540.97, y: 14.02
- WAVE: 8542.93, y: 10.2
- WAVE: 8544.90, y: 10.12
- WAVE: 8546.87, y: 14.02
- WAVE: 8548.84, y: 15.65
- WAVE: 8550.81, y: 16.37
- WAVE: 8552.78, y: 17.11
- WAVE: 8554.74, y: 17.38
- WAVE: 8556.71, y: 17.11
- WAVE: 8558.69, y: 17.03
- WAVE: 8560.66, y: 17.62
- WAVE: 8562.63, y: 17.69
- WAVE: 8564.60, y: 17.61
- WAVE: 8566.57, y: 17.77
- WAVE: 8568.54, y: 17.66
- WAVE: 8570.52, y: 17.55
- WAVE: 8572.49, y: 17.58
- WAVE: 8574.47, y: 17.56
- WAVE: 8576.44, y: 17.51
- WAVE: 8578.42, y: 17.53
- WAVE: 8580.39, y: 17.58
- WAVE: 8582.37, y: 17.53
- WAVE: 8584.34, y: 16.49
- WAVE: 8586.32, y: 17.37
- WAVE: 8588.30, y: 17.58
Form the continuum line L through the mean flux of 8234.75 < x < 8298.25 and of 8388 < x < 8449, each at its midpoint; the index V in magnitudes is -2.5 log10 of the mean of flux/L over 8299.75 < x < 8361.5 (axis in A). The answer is 0.01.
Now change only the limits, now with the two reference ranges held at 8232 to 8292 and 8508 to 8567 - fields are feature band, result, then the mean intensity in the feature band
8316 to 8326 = -0.02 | 18.3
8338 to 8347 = 0.00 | 17.9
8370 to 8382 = -0.02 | 17.9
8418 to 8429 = -0.02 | 17.6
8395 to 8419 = -0.04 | 18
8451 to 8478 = -0.04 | 17.7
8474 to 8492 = -0.07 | 18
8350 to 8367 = -0.01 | 17.8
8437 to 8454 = -0.02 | 17.4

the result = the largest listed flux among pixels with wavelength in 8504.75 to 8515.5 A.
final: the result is 17.98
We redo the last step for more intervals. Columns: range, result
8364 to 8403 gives 18.65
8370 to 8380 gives 18.38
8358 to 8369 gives 18.19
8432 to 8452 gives 18.48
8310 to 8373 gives 18.66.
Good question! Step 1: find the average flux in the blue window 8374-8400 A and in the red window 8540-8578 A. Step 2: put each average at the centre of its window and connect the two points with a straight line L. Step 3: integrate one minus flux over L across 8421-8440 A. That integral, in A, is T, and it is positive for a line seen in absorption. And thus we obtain -0.3 A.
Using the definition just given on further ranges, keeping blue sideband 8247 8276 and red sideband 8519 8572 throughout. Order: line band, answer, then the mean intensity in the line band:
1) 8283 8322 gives -0.4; 18.3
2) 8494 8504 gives 0.7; 15.6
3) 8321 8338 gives 0.5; 17.4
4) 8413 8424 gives -0.3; 17.7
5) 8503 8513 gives -0.6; 17.7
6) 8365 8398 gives 0.1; 17.5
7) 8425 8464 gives -1.0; 17.6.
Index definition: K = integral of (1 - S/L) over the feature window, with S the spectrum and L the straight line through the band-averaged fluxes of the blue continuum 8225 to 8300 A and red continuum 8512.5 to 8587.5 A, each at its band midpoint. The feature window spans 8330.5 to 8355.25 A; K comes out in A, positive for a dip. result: 0.2 A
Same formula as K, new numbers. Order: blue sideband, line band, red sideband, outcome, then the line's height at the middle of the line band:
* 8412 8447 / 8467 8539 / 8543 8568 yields -2.2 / 16.7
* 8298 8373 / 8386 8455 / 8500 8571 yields -1.2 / 17.3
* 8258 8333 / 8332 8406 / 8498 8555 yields -0.6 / 17.6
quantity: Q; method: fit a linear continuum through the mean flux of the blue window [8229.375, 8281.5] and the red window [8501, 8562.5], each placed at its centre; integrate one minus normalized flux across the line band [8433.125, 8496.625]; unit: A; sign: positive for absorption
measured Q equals -2.8 A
